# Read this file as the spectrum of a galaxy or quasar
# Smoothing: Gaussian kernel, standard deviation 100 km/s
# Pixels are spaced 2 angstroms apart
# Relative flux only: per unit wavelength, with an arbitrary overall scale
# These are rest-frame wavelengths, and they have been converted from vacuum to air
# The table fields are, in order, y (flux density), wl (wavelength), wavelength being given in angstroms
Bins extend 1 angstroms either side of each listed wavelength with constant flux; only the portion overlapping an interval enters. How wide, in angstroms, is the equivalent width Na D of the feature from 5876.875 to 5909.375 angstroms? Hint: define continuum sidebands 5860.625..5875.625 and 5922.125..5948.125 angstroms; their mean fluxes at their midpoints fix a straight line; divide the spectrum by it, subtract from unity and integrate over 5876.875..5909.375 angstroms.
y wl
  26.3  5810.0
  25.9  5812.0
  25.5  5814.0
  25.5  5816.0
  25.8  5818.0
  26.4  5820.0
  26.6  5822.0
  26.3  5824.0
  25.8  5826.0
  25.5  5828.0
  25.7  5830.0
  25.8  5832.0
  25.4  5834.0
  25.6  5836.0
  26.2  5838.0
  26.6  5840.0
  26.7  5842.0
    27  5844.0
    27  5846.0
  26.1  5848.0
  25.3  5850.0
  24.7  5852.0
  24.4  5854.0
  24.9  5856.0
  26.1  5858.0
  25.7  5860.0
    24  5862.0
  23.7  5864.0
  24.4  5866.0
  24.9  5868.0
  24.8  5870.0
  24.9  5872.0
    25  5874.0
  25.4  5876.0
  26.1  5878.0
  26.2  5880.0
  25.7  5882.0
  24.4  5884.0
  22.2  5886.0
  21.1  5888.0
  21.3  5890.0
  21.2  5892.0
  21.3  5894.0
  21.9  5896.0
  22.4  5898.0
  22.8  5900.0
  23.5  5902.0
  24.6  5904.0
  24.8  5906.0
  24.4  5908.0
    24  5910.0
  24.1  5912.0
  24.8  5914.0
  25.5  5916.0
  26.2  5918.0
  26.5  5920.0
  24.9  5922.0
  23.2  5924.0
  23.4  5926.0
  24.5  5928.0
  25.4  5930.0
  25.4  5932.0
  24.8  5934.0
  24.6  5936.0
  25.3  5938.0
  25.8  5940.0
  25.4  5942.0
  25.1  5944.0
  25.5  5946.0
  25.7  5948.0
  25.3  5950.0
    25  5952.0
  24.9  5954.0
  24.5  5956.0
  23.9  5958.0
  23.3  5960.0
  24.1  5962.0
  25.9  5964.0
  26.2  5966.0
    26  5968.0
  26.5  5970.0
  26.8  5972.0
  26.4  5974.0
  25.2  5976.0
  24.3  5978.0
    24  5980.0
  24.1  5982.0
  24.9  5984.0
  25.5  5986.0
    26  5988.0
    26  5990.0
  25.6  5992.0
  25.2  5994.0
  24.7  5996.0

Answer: 1.7 angstroms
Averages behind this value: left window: 24.6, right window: 24.9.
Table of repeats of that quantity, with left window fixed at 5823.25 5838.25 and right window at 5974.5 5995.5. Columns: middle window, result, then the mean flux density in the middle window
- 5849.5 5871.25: 0.7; 24.8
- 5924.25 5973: 0.3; 25.1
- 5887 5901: 2.1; 21.7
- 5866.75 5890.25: 1.0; 24.4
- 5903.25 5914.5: 0.4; 24.4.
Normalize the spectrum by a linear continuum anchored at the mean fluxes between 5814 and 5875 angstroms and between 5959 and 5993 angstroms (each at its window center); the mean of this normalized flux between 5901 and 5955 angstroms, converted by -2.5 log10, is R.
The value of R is 0.02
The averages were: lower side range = 25.6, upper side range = 25.3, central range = 24.9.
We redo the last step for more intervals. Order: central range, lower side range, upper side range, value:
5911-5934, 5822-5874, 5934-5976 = 0.02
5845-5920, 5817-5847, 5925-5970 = 0.06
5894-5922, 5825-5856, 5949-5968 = 0.05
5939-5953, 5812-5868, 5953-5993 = 0.00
